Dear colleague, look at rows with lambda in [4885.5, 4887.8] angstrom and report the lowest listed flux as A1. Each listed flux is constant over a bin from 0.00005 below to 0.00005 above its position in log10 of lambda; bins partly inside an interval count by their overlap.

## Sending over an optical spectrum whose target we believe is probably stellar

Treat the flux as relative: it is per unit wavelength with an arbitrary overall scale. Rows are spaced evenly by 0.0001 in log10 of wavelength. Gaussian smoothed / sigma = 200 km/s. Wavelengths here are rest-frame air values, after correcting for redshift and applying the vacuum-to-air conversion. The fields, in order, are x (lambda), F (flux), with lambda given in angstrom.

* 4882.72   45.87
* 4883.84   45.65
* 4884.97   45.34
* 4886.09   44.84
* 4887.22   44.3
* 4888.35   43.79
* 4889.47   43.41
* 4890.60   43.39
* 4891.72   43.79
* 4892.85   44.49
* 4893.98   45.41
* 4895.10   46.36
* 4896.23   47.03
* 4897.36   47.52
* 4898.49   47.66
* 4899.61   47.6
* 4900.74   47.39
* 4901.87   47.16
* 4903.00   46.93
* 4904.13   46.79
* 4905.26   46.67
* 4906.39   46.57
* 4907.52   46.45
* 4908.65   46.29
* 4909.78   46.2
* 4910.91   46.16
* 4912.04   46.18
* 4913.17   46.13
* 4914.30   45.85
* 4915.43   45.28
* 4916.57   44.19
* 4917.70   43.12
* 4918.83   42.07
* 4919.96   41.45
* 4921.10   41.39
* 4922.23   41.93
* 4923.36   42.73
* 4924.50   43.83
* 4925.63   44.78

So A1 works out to 44.3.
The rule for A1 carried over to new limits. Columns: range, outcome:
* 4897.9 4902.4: 47.16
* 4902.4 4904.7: 46.79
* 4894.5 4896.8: 46.36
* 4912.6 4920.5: 41.45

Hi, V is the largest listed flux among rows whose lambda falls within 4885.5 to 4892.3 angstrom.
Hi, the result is 44.84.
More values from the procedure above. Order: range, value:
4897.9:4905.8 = 47.66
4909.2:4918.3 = 46.2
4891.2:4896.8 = 47.03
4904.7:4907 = 46.67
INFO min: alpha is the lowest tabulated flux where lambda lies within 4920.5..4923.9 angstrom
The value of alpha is 41.39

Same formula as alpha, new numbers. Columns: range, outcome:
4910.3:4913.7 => 46.13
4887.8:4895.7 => 43.39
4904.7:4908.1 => 46.45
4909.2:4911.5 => 46.16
